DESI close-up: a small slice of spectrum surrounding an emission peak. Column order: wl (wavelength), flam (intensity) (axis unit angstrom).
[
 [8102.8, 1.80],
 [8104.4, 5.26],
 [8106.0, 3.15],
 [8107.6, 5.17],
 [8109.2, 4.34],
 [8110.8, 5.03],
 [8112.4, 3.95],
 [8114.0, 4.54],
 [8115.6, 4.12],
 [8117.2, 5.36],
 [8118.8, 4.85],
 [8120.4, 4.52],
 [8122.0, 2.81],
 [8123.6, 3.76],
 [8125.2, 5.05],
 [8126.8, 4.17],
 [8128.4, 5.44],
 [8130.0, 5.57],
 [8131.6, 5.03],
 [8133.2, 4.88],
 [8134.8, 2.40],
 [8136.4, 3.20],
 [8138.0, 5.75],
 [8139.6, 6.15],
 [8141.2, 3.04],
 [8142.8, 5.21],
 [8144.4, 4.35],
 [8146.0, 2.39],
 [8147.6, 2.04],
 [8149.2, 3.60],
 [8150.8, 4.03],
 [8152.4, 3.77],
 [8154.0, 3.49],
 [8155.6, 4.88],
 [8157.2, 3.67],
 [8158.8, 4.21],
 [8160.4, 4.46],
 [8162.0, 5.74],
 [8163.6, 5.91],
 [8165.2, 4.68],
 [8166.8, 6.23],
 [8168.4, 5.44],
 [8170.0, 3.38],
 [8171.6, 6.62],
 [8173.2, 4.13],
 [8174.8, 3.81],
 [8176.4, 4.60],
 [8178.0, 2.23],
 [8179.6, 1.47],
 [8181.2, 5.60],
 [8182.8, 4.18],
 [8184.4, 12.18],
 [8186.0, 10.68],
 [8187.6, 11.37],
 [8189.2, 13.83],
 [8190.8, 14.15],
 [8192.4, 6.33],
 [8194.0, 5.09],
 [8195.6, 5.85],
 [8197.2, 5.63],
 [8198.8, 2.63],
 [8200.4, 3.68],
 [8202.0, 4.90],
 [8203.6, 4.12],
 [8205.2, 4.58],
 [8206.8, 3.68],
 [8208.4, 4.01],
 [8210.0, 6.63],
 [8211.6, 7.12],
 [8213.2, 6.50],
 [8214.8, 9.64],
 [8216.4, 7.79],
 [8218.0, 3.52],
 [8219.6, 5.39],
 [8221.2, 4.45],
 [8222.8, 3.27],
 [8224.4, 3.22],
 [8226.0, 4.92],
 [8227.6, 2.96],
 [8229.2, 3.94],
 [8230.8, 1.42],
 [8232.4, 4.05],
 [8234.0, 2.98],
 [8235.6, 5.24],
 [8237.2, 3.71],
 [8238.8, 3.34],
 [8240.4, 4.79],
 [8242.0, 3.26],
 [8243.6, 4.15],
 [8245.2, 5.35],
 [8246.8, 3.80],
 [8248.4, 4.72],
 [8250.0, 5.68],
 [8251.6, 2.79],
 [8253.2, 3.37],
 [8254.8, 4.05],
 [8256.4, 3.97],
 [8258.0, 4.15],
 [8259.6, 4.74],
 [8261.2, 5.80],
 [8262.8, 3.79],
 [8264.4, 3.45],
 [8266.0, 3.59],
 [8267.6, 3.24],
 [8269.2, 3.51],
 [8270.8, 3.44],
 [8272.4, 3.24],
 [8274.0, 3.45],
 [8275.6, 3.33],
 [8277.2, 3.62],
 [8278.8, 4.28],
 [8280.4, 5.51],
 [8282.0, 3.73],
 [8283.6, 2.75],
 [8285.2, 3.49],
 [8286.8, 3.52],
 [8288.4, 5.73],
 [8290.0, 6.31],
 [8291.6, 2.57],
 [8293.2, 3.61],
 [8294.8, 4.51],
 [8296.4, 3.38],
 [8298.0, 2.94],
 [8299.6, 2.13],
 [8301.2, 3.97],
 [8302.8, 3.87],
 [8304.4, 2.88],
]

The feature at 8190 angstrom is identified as H-alpha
